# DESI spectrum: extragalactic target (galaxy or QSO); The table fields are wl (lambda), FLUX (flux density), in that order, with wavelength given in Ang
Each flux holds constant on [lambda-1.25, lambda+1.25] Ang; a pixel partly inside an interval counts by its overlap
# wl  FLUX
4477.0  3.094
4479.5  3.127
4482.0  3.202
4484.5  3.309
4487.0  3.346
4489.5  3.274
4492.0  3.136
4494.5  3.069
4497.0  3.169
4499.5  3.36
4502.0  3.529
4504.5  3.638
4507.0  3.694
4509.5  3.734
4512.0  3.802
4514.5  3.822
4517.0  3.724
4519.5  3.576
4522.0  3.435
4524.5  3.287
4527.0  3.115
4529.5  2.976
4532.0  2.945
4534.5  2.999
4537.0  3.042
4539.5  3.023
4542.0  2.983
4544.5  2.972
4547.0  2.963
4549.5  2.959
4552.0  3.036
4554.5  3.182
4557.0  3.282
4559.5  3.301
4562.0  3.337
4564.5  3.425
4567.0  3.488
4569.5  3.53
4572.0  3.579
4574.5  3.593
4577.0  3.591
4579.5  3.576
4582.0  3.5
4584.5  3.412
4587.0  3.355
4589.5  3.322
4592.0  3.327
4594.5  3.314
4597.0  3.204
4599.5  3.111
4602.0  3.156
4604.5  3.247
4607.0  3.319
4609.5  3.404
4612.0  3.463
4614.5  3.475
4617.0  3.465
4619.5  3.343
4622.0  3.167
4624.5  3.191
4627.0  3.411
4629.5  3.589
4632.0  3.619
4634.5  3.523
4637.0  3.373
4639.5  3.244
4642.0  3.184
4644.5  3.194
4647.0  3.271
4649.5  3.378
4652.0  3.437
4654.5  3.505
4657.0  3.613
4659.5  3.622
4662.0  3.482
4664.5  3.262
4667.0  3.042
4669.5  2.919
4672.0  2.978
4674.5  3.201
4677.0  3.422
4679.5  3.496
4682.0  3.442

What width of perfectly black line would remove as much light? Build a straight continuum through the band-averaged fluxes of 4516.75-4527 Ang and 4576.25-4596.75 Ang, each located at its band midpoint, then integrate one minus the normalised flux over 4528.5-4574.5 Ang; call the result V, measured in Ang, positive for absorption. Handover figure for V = 3.3 Ang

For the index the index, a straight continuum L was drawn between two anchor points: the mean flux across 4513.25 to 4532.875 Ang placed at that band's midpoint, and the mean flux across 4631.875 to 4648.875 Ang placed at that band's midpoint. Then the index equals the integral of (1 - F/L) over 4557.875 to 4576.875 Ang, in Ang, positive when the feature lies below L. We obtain -0.7 Ang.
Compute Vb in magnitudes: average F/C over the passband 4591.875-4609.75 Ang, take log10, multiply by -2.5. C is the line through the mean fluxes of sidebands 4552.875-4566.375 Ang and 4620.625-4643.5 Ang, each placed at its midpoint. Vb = 0.03 mag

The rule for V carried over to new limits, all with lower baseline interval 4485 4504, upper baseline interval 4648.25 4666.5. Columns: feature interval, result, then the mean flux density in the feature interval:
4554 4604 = -0.1 Ang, 3.38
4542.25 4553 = 1.2 Ang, 2.98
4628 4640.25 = -0.2 Ang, 3.48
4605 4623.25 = 0.2 Ang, 3.37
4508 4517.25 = -1.3 Ang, 3.77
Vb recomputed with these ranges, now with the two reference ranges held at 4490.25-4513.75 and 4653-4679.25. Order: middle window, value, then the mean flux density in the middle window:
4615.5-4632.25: -0.01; 3.39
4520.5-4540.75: 0.11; 3.11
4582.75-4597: 0.01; 3.34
